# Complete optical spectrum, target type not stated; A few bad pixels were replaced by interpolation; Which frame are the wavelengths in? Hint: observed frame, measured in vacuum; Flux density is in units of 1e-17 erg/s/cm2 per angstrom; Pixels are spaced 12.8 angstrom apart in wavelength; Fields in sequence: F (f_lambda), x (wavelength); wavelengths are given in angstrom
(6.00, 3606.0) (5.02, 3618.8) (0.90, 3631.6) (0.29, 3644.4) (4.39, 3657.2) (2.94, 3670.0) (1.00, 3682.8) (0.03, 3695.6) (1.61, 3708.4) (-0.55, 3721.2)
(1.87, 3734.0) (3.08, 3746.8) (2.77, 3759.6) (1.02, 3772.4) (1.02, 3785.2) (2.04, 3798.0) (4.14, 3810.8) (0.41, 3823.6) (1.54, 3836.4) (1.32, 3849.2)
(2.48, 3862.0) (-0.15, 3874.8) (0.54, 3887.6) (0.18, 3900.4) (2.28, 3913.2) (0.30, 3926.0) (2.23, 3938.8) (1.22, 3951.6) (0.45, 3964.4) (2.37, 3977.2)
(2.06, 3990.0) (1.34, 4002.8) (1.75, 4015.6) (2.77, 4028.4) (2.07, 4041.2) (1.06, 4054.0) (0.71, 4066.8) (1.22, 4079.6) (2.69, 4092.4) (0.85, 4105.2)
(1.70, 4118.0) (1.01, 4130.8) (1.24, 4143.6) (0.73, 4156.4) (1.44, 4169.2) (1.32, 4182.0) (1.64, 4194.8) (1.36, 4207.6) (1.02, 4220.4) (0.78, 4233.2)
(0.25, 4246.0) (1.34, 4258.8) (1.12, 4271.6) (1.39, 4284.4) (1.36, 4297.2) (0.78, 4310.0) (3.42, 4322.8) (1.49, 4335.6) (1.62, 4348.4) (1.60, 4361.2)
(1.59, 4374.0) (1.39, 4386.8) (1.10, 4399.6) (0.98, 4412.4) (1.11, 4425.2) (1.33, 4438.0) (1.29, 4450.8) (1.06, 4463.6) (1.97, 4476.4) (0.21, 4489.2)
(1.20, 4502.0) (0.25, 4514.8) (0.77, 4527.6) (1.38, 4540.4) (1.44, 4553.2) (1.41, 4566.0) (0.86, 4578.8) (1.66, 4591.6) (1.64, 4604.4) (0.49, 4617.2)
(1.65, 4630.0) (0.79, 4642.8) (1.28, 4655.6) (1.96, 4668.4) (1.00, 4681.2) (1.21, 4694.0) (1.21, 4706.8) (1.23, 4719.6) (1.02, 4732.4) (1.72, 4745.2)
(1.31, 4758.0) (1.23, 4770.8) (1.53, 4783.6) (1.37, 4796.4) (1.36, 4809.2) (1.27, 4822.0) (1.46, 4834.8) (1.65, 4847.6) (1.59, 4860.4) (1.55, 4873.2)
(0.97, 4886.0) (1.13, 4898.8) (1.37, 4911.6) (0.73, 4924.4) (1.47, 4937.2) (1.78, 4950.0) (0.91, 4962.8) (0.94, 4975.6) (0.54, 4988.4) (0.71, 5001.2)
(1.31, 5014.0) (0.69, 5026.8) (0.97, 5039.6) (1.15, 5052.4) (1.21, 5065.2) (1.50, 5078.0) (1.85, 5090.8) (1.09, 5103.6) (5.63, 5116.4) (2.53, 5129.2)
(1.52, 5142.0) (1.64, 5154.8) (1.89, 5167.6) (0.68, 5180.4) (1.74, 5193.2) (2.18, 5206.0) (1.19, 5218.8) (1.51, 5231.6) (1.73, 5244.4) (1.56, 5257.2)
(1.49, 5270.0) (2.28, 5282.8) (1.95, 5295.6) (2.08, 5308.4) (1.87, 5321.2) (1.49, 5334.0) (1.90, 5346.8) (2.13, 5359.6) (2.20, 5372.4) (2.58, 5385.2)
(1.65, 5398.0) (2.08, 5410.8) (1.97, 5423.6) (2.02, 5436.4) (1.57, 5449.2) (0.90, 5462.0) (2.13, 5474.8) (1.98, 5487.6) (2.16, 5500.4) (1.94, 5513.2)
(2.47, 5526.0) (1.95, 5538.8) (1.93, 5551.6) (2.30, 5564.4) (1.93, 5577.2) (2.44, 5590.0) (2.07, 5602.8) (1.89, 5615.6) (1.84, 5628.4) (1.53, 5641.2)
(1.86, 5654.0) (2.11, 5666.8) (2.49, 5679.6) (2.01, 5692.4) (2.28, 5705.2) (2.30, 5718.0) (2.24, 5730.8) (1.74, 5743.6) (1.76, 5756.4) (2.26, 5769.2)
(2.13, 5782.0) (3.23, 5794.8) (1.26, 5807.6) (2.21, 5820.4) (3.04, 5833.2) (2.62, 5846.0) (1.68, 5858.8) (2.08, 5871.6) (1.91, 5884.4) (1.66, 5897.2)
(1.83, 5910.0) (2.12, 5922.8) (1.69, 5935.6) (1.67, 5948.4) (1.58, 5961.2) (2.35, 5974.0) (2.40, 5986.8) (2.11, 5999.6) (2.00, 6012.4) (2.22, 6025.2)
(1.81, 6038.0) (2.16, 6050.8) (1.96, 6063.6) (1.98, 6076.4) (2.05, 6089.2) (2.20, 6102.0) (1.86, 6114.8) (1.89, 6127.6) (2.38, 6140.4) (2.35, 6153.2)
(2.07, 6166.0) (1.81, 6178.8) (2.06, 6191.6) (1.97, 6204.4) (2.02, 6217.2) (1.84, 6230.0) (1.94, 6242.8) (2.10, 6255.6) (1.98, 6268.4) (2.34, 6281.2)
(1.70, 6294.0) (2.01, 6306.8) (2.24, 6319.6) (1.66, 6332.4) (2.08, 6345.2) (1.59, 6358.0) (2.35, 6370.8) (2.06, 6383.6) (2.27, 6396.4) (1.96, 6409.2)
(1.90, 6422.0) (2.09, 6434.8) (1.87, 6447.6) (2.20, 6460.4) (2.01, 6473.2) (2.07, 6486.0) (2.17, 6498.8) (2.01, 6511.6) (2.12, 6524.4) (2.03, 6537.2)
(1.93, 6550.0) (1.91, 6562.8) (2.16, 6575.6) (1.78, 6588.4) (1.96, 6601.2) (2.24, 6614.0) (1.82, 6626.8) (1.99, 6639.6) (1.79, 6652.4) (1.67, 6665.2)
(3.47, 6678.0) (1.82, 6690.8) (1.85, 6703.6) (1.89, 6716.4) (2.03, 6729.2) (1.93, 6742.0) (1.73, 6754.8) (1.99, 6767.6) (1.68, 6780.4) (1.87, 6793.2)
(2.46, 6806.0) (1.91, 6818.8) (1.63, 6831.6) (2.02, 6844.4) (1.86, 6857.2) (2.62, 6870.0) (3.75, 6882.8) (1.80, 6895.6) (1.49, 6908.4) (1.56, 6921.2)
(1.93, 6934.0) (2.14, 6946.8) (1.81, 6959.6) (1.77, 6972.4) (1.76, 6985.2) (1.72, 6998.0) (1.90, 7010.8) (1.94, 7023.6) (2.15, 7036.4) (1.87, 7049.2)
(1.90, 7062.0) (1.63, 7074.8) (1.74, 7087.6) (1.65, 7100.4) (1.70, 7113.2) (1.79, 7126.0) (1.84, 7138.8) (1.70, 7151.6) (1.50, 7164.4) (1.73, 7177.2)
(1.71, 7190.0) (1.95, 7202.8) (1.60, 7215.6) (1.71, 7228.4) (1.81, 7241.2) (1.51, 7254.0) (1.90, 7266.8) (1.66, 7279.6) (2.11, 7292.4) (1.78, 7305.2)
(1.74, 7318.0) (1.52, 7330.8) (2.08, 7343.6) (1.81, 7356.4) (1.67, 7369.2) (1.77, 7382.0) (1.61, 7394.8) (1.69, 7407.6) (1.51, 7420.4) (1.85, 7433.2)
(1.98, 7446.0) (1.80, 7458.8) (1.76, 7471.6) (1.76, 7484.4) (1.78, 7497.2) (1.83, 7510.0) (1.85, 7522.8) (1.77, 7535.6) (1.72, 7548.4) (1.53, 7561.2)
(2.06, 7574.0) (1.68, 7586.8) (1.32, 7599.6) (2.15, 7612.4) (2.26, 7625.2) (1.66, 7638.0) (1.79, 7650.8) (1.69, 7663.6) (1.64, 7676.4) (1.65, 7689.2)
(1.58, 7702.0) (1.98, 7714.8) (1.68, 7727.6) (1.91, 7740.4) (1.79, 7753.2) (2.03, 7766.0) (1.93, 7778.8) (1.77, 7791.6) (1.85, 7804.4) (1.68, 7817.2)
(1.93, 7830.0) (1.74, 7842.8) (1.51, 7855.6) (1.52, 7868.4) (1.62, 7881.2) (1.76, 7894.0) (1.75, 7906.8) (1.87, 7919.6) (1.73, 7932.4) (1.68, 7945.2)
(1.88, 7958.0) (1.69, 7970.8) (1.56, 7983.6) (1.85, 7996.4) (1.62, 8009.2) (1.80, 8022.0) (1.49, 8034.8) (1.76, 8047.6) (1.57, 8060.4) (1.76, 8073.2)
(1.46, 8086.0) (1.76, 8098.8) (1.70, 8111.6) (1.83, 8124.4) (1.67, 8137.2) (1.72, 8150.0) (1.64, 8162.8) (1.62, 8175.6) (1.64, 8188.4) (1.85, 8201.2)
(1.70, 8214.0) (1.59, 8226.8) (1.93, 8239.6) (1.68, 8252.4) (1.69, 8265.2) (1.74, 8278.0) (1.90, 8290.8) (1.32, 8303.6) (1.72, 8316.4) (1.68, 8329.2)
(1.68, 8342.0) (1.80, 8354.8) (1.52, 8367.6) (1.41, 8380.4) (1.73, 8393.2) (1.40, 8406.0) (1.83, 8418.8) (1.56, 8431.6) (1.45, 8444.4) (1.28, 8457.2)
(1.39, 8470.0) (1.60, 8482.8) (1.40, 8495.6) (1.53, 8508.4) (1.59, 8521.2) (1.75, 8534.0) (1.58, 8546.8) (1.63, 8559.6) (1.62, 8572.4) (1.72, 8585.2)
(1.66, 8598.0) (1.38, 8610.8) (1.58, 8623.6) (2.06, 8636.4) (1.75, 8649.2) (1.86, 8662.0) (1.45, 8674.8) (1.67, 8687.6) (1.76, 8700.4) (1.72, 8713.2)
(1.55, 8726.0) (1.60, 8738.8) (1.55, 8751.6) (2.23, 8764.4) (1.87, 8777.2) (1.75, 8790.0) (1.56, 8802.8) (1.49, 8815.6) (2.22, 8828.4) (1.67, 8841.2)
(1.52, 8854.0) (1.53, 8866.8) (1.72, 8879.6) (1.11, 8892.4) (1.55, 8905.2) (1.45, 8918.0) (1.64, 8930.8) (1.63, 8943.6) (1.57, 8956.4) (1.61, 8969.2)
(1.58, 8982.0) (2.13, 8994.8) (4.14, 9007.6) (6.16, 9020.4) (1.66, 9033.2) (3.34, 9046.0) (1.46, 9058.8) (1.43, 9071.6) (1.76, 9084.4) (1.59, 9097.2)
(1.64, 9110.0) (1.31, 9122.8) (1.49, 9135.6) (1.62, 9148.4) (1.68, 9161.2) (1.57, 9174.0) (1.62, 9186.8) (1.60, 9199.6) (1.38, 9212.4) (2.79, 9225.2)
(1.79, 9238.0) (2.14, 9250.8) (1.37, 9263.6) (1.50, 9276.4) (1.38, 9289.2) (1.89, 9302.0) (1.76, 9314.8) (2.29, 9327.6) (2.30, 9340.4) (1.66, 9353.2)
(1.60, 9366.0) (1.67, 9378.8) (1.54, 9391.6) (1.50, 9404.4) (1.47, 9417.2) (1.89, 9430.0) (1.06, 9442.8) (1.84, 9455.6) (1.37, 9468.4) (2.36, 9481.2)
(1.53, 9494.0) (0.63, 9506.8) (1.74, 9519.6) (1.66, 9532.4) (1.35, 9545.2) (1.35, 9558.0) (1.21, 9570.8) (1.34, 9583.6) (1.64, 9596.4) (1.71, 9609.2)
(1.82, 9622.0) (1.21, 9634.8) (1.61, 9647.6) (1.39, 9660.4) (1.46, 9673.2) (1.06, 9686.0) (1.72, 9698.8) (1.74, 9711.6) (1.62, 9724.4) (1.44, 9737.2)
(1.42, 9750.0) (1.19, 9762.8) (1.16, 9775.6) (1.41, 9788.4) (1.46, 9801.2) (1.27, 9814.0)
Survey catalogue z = 0.373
